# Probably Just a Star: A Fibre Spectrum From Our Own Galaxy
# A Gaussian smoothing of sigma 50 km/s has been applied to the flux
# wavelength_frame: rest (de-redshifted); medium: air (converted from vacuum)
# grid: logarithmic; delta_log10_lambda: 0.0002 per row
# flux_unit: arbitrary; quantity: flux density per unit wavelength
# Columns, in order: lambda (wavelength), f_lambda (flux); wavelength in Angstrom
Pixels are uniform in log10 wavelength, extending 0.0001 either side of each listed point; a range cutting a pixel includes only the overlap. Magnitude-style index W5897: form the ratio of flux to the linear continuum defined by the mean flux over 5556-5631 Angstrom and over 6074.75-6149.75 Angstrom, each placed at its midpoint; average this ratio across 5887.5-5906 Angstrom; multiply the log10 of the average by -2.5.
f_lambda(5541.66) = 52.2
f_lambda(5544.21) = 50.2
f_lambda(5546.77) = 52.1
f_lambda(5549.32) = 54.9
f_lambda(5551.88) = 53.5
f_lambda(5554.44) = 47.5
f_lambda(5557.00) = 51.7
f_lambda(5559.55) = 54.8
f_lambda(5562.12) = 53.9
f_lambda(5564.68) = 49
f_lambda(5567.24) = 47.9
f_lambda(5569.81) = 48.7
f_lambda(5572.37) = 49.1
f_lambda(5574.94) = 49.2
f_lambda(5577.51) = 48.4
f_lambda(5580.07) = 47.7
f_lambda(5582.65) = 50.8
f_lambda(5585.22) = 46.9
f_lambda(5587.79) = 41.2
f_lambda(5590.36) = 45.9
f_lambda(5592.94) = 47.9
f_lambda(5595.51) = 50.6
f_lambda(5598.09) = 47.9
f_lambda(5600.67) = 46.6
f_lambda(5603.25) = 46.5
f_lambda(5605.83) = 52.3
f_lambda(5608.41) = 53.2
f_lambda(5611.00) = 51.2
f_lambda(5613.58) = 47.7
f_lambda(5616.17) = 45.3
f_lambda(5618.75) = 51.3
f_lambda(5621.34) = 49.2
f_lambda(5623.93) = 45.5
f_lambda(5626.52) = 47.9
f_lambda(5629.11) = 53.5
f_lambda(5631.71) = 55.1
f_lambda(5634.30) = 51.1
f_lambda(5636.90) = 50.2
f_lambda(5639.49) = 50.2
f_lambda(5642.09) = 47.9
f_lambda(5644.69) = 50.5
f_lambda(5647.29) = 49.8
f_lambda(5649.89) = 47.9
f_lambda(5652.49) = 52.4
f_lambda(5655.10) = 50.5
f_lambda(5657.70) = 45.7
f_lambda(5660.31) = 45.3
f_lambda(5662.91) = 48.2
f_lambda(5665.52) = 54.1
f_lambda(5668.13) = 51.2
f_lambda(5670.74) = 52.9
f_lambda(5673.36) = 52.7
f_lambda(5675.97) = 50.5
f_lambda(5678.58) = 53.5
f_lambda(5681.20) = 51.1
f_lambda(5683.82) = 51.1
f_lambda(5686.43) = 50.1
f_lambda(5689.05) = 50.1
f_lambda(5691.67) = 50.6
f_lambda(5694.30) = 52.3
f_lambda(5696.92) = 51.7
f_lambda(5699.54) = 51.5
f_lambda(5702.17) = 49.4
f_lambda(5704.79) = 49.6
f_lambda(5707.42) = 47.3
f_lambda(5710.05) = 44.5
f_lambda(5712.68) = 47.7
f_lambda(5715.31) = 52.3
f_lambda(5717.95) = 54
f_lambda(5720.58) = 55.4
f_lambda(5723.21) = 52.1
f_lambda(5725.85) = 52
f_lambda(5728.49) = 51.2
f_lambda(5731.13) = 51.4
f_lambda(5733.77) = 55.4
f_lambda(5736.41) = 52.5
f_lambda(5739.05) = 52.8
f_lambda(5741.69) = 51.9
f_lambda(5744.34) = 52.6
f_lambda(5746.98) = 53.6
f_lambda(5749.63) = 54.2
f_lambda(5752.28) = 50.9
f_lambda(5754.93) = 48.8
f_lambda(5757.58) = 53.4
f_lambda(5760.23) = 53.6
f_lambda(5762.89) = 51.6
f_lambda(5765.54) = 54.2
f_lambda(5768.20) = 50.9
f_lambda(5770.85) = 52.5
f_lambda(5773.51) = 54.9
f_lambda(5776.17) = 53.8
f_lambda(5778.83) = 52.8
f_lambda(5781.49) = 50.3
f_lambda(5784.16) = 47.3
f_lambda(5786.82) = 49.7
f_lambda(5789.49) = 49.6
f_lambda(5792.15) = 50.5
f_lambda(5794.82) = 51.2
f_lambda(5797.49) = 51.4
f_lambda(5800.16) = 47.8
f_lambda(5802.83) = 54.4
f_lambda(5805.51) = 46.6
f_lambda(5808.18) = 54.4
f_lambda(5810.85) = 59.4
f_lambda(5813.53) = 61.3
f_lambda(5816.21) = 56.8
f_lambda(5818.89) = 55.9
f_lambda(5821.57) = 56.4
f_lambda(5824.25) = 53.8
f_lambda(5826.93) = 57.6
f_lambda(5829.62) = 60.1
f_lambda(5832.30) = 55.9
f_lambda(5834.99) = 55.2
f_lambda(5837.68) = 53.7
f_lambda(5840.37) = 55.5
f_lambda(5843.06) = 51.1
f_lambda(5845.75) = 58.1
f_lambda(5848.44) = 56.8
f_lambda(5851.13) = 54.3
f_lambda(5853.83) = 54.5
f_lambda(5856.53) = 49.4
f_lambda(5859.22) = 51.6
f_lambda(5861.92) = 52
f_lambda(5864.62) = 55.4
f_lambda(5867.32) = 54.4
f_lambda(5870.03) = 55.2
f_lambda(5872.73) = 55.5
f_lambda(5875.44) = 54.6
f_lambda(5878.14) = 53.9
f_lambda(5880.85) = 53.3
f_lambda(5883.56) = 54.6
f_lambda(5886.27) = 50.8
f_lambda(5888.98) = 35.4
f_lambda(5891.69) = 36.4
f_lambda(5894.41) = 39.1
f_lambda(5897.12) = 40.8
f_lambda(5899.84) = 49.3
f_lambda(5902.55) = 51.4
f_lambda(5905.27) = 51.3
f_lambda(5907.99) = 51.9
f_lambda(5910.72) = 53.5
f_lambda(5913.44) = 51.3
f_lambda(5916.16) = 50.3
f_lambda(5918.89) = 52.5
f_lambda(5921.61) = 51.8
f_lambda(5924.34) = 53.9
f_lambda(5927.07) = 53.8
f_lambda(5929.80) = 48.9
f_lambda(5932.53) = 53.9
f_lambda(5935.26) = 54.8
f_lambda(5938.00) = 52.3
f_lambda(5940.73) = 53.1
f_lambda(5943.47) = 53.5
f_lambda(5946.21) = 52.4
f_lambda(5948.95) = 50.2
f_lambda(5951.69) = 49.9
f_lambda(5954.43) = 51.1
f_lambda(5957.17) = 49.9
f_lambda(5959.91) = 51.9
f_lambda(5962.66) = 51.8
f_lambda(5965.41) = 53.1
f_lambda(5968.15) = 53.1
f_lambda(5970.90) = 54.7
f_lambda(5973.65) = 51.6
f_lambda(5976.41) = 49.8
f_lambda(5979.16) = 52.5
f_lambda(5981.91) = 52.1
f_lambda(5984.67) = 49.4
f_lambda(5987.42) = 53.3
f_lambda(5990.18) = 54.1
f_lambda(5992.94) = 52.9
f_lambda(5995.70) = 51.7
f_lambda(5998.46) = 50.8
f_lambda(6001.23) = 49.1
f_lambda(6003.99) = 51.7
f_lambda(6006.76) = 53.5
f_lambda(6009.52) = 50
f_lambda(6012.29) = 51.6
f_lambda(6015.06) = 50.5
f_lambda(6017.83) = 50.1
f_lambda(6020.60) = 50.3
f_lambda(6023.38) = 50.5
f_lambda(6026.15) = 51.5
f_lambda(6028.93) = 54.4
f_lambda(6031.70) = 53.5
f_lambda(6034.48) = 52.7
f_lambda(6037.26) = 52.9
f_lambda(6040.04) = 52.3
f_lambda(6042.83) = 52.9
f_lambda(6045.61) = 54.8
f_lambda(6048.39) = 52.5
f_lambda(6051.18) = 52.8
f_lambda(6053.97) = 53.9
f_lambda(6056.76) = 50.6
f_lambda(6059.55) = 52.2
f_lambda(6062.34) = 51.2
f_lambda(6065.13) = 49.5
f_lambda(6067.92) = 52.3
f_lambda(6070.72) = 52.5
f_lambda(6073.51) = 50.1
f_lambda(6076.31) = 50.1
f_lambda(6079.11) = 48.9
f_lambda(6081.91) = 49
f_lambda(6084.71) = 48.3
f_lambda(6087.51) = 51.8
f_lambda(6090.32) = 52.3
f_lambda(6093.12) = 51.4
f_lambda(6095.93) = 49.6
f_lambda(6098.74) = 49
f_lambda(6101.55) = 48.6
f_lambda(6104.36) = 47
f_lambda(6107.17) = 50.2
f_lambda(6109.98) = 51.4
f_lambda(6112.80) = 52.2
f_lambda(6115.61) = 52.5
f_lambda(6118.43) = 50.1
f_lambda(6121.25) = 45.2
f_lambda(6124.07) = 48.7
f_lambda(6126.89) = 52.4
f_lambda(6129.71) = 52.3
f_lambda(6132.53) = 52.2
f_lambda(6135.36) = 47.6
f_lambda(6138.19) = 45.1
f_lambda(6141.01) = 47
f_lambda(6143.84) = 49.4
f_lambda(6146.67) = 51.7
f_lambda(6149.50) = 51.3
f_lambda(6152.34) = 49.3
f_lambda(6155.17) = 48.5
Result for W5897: 0.148 mag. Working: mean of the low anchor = 49.1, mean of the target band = 43.2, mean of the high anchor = 49.8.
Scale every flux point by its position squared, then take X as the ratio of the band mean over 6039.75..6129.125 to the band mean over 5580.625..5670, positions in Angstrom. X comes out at 1.21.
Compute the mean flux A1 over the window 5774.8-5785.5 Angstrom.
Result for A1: 51.1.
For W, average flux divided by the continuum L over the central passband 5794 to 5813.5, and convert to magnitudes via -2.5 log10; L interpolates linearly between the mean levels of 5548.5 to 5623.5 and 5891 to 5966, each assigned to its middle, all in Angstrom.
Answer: -0.06 mag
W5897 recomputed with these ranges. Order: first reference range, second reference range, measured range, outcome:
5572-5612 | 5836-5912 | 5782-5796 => 0.02 mag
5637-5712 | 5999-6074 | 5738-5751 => -0.05 mag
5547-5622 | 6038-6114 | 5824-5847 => -0.11 mag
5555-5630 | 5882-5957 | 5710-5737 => -0.06 mag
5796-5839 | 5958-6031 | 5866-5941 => 0.06 mag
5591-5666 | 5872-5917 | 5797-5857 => -0.12 mag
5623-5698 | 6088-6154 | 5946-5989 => -0.03 mag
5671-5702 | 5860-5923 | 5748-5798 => -0.02 mag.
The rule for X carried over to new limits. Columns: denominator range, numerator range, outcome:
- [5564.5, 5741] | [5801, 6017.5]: 1.14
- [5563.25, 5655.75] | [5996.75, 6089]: 1.22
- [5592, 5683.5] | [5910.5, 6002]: 1.16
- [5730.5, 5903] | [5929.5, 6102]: 1.05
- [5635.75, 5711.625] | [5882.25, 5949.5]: 1.08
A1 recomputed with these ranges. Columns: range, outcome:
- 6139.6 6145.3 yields 48.2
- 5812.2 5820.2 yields 58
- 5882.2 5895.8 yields 43.3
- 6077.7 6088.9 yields 49.5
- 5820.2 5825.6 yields 55.2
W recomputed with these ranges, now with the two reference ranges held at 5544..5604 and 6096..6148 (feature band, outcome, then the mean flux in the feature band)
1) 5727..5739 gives -0.07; 52.6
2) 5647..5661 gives 0.02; 48.7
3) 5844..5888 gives -0.09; 53.8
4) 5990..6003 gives -0.04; 51.5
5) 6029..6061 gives -0.07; 52.9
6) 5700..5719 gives 0.00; 49.3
